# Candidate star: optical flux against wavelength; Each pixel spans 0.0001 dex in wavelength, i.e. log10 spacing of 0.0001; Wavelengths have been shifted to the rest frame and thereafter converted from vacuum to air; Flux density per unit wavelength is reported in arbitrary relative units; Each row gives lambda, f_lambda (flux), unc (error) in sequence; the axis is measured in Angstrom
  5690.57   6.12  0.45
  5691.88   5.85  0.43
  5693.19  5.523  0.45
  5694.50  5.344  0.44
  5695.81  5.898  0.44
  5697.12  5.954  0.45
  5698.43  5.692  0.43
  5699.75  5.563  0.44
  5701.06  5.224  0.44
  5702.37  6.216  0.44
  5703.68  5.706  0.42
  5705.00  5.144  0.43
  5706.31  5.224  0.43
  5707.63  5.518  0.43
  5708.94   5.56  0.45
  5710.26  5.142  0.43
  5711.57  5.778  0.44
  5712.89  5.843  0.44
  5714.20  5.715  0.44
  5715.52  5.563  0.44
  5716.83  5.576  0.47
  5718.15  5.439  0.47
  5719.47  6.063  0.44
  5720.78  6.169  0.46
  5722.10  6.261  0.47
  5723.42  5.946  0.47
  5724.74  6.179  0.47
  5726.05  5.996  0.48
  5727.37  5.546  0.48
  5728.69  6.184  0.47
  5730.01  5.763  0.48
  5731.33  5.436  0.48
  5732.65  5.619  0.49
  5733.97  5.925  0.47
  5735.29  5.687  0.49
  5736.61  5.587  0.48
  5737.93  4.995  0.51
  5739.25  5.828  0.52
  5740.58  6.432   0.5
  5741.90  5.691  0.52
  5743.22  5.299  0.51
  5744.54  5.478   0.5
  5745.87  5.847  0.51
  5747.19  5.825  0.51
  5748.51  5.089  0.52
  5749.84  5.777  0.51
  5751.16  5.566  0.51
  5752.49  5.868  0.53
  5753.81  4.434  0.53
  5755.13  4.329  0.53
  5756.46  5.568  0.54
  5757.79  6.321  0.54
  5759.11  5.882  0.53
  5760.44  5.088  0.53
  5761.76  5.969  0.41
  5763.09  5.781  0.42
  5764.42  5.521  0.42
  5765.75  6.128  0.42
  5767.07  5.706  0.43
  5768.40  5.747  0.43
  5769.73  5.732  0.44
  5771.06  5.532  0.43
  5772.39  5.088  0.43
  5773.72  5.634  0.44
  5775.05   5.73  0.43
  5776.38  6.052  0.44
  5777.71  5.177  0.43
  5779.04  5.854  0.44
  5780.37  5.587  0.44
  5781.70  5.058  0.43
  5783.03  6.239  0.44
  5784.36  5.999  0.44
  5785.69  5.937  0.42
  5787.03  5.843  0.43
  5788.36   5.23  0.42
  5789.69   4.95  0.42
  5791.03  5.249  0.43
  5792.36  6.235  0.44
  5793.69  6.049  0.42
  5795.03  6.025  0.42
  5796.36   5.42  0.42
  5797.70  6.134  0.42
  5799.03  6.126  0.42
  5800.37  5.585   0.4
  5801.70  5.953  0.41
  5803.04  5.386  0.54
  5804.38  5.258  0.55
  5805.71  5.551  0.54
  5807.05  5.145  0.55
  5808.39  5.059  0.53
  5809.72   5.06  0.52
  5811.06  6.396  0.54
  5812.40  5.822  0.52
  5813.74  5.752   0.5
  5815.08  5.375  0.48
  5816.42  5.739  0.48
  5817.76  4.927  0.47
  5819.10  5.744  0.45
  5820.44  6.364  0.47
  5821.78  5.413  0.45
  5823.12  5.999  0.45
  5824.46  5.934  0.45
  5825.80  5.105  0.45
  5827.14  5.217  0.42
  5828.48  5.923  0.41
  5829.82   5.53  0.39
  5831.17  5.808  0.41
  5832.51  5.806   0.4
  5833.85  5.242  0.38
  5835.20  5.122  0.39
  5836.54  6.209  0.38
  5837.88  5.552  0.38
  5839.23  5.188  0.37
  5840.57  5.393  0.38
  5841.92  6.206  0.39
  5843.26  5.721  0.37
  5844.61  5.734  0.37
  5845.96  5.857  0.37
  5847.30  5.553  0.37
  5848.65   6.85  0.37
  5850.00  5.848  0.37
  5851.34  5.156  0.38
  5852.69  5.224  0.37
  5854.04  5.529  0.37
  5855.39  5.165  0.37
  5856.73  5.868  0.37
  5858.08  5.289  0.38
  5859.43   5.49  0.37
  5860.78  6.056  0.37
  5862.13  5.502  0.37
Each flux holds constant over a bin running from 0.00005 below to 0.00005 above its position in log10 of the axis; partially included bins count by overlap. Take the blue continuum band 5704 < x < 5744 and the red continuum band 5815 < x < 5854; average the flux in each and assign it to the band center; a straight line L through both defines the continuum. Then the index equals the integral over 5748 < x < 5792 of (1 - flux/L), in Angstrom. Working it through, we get 0.8 Angstrom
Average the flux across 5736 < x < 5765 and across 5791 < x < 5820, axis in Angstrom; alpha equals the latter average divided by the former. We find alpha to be 1.0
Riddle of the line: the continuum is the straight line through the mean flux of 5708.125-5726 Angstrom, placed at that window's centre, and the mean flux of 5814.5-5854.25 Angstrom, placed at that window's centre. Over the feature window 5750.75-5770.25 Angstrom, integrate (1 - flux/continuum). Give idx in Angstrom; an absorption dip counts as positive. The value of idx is 0.6 Angstrom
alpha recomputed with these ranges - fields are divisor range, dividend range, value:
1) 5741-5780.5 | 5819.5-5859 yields 1.01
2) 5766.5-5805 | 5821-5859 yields 0.99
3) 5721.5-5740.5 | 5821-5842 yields 0.96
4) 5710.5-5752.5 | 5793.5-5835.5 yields 0.98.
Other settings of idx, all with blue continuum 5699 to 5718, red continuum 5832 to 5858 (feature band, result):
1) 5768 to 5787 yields -0.27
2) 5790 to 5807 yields -0.31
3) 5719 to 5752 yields -1.18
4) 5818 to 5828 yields -0.06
